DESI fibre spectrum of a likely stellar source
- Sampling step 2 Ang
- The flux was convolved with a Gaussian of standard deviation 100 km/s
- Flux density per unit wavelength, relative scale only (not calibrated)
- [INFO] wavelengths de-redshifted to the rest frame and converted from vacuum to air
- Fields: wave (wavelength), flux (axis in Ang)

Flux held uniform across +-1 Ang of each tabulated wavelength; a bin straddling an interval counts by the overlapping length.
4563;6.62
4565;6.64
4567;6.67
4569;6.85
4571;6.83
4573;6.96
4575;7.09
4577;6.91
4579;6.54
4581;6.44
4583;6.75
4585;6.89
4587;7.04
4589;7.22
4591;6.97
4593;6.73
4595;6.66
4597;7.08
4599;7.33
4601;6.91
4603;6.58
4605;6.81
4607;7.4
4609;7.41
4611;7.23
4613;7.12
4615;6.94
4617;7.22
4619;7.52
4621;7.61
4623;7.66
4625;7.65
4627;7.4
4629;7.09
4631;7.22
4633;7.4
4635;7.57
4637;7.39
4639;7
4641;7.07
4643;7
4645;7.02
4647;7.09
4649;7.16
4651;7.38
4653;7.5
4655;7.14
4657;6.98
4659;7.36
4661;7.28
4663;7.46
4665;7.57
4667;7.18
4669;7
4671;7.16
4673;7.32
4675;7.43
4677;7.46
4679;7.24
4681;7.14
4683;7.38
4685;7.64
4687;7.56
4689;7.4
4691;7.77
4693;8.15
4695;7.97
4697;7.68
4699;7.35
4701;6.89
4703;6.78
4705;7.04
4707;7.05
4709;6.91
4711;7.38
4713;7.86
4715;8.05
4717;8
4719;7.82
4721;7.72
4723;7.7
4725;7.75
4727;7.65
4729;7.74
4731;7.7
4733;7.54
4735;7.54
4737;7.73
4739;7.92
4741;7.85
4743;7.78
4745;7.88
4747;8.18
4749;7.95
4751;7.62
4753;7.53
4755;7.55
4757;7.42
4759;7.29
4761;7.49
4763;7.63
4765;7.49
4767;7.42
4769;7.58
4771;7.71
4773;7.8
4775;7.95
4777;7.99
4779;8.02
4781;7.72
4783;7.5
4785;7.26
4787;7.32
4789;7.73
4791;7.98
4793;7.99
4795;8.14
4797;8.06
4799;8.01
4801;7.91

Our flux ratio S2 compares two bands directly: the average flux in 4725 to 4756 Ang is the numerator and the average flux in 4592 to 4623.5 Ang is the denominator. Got 1.1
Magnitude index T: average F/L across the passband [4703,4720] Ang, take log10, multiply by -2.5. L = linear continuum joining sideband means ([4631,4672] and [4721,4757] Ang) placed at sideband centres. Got 0.02 mag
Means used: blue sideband 7.24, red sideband 7.73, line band 7.47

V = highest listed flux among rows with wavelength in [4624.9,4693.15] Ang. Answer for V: 8.15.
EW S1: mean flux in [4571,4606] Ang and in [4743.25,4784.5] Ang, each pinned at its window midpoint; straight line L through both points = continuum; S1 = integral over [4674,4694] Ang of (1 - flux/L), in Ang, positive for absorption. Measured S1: -0.6 Ang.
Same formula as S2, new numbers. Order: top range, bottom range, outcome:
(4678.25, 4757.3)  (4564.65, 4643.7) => 1.07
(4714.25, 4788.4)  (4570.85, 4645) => 1.08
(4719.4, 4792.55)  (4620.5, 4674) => 1.06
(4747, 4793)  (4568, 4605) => 1.11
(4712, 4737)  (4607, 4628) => 1.05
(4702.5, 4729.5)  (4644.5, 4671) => 1.04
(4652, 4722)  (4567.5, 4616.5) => 1.07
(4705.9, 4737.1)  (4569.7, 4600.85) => 1.11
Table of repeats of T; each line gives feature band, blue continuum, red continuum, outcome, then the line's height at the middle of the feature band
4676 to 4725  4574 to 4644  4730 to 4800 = 0.00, 7.47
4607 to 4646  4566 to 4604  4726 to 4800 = -0.03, 7.07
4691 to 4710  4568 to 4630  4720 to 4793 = 0.02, 7.46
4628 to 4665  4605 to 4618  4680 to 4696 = 0.02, 7.39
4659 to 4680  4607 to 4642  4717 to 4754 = 0.03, 7.5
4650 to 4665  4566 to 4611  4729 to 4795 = -0.01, 7.23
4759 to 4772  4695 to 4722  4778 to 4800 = 0.02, 7.69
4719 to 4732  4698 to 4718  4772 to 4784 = -0.04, 7.46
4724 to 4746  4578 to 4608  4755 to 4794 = -0.04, 7.48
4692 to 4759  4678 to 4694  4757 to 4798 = 0.00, 7.6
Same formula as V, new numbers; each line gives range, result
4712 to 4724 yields 8.05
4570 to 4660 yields 7.66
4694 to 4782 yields 8.18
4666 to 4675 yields 7.43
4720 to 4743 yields 7.92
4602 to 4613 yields 7.41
